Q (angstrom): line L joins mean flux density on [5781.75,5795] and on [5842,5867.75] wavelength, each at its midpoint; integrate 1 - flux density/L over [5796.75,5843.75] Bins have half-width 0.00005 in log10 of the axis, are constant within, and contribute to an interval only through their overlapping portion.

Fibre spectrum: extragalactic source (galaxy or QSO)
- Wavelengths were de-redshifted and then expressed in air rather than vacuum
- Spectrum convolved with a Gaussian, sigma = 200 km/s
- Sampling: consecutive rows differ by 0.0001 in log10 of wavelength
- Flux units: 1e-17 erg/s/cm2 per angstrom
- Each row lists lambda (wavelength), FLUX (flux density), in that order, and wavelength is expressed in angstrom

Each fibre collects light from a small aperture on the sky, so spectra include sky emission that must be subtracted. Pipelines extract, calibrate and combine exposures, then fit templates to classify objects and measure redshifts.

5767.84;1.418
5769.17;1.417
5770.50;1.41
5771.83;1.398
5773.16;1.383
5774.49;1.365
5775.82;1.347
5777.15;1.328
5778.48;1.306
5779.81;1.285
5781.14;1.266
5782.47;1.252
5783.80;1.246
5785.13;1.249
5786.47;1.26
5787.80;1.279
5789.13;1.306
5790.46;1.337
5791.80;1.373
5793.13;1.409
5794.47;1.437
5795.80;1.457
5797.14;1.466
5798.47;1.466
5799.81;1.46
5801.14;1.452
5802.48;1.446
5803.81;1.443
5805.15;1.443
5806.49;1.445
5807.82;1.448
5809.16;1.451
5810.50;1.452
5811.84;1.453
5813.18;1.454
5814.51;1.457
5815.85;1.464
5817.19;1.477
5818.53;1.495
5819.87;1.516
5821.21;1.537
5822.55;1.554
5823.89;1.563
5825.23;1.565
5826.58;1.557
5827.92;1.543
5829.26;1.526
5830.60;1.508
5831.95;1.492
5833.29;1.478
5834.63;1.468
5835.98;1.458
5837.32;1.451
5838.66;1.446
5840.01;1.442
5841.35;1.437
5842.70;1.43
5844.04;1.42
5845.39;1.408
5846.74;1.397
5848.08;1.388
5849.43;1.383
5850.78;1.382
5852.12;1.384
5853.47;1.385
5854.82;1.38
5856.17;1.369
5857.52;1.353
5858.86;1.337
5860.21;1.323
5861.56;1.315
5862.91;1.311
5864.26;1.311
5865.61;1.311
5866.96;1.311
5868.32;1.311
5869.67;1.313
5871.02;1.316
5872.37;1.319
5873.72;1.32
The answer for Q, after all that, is -5.0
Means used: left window 1.31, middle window 1.48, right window 1.36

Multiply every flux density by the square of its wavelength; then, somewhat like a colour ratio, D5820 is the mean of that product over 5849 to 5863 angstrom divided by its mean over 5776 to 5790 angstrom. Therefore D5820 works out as 1.1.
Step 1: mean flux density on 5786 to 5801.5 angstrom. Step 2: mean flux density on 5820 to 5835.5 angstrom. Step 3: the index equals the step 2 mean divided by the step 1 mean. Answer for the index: 1.09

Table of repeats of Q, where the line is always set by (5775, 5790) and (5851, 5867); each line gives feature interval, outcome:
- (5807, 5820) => -1.5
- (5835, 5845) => -0.8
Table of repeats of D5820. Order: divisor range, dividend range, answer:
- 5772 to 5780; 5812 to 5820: 1.11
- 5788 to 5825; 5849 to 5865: 0.95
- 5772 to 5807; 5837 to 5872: 1.02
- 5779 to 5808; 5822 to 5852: 1.08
